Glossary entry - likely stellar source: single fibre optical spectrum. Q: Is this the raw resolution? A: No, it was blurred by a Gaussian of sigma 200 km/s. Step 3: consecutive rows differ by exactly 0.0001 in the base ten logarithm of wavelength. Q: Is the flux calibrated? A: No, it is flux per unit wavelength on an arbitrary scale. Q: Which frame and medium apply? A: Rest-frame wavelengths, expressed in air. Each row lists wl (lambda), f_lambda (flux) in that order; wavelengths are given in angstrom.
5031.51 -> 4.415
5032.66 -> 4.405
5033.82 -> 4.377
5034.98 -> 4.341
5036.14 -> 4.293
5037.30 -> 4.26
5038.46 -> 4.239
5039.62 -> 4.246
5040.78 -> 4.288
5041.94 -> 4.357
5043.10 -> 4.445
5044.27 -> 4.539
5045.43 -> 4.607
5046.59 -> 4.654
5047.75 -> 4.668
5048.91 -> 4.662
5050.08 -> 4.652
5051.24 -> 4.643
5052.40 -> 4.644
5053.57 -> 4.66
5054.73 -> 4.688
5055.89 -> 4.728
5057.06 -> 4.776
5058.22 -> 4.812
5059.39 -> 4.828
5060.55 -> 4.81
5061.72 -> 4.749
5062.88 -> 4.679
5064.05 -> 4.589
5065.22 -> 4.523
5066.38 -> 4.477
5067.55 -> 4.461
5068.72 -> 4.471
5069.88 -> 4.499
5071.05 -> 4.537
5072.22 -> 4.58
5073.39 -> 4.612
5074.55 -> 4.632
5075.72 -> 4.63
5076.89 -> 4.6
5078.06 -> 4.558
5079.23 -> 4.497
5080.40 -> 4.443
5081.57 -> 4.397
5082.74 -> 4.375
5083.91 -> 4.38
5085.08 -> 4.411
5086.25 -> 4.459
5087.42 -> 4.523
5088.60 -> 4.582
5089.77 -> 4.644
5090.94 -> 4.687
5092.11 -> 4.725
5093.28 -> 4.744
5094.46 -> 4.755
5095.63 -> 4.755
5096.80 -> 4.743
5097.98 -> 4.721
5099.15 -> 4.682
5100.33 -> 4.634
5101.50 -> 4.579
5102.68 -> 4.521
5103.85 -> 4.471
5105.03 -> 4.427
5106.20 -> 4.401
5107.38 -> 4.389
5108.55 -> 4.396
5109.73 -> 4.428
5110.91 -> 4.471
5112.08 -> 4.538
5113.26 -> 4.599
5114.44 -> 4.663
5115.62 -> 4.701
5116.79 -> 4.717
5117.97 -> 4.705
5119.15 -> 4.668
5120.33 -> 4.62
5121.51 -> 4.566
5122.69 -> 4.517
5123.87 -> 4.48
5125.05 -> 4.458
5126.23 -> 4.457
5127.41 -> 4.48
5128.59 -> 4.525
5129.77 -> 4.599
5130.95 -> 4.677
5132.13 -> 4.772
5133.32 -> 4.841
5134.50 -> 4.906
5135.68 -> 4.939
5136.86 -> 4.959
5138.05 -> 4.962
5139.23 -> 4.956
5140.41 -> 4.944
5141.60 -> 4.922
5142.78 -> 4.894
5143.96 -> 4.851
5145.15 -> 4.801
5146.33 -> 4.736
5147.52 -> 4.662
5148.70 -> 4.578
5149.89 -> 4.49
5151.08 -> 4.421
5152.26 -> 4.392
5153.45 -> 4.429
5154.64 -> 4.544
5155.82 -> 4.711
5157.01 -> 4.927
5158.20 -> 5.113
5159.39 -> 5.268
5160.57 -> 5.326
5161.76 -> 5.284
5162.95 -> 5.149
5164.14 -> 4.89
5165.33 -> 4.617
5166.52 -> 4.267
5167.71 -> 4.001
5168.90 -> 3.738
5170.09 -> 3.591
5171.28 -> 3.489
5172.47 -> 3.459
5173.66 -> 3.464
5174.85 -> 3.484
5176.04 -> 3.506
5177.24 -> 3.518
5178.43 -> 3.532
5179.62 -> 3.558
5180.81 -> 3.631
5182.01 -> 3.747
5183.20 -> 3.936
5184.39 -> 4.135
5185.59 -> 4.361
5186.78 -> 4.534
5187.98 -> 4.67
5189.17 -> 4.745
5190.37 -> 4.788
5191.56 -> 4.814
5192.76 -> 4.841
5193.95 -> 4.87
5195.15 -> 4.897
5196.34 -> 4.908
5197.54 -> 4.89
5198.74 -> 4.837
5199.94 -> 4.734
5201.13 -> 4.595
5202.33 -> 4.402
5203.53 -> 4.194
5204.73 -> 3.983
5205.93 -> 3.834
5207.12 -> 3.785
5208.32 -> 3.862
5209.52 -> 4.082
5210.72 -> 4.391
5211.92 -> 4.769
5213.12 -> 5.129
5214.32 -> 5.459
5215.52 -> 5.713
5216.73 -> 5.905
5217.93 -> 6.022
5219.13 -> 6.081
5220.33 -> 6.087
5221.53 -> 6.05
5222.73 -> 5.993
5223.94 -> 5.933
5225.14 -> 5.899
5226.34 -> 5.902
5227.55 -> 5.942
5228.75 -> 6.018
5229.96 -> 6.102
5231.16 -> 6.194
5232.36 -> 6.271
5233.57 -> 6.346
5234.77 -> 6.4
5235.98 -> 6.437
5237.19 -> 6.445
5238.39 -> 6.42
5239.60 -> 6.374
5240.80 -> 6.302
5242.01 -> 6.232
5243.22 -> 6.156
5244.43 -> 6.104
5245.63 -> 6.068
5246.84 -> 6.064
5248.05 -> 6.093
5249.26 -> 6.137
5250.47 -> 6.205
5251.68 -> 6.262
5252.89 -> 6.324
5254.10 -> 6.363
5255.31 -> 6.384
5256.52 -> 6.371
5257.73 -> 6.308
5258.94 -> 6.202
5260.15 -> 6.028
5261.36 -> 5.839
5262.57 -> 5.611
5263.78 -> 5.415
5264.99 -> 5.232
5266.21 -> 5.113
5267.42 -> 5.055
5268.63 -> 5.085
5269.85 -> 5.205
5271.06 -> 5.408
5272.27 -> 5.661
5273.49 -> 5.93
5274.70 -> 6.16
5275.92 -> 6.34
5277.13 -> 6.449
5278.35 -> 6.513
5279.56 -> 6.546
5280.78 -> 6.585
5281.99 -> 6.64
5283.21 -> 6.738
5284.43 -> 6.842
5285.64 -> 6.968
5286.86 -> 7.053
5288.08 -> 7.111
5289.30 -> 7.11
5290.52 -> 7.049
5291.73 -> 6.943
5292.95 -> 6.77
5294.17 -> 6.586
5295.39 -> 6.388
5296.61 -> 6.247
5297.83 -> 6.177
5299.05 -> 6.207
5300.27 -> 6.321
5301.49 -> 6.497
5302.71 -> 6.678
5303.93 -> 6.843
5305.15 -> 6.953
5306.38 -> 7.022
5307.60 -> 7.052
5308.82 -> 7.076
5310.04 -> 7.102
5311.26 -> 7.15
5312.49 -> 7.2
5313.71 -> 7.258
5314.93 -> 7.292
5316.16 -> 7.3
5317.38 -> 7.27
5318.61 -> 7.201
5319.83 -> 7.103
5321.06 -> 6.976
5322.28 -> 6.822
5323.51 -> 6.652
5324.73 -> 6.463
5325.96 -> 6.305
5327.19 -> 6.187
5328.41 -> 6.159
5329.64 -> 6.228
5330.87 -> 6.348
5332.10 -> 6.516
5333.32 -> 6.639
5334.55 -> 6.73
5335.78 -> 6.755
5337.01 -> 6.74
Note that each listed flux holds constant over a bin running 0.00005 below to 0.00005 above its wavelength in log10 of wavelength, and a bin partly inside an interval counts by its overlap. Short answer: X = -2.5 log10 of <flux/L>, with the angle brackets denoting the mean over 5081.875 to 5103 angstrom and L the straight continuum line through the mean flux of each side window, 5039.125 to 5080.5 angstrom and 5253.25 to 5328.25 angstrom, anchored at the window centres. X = 0.06 mag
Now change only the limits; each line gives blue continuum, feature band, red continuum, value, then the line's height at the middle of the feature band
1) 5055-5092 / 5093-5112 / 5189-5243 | 0.04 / 4.75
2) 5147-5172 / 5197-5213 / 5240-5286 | 0.20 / 5.23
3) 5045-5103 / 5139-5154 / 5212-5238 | 0.13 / 5.28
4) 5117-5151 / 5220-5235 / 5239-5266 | -0.05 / 5.79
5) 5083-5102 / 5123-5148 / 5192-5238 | 0.03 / 4.87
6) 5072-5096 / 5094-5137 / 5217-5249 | 0.07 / 4.9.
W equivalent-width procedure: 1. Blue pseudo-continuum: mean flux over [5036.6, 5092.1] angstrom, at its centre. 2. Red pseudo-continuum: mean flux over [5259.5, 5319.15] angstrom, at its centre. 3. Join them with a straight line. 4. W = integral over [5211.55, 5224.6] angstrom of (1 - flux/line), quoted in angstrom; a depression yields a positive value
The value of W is 0.2 angstrom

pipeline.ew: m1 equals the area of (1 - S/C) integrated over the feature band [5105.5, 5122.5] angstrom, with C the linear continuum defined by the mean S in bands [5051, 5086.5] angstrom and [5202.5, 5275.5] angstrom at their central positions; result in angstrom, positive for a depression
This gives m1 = 1.14 angstrom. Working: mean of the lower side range 4.59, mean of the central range 4.56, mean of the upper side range 5.72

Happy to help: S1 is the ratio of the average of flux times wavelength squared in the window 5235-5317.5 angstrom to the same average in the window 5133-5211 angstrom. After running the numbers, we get 1.50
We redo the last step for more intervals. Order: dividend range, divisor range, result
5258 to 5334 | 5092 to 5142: 1.49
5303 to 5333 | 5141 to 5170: 1.55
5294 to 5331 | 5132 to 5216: 1.58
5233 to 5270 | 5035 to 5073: 1.43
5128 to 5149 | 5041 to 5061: 1.07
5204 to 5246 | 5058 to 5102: 1.31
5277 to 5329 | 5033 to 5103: 1.63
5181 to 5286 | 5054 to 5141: 1.27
